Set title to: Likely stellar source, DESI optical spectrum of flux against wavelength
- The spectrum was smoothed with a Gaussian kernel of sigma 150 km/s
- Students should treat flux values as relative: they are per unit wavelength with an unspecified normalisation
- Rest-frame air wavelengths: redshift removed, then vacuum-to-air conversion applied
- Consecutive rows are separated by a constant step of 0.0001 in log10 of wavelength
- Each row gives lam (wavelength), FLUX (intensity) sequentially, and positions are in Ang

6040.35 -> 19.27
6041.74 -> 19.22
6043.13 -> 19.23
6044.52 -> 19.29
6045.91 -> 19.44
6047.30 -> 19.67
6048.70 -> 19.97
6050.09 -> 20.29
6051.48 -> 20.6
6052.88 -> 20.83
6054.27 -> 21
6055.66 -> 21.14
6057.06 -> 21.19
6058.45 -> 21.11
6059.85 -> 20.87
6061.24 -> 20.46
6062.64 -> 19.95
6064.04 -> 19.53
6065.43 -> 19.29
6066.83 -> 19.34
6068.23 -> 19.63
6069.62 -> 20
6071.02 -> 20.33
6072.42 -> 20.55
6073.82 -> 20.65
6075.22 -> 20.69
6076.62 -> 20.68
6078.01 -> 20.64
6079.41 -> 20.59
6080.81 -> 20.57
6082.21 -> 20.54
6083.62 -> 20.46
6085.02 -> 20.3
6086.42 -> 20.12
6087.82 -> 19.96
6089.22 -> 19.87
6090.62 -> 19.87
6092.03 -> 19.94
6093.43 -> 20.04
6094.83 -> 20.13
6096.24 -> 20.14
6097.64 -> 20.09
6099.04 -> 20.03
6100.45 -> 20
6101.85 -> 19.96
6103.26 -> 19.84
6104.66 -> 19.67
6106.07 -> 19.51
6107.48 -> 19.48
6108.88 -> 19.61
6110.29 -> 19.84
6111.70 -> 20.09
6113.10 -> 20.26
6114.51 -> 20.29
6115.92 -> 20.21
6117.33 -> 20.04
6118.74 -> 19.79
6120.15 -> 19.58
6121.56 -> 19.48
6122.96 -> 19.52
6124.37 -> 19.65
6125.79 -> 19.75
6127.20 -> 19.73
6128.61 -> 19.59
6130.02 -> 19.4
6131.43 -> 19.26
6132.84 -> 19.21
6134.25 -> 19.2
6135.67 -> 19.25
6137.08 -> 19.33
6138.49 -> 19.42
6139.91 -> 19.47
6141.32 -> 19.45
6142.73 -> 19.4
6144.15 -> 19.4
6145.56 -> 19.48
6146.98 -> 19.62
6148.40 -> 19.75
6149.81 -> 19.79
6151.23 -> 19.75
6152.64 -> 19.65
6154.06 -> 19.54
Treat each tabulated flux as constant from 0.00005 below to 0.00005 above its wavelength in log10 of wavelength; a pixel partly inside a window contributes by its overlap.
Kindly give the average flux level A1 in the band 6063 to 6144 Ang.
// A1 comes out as 19.9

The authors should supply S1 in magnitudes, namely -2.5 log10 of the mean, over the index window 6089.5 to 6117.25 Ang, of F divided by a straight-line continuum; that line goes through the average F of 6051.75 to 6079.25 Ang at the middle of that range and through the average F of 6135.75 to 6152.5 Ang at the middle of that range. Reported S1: 0.00 mag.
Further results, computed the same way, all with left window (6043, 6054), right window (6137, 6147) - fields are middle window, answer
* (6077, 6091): -0.03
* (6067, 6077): -0.02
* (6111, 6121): -0.02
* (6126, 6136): 0.01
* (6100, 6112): -0.01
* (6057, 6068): -0.01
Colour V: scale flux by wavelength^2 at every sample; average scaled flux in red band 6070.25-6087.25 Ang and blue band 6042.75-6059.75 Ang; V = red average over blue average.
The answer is 1.0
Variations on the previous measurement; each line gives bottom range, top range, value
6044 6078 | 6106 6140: 0.99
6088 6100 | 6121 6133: 0.99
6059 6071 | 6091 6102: 1.02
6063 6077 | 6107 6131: 1.00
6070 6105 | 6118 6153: 0.98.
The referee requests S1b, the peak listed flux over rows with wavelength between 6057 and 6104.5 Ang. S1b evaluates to 21.19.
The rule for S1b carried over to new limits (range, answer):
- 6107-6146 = 20.29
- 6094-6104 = 20.14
